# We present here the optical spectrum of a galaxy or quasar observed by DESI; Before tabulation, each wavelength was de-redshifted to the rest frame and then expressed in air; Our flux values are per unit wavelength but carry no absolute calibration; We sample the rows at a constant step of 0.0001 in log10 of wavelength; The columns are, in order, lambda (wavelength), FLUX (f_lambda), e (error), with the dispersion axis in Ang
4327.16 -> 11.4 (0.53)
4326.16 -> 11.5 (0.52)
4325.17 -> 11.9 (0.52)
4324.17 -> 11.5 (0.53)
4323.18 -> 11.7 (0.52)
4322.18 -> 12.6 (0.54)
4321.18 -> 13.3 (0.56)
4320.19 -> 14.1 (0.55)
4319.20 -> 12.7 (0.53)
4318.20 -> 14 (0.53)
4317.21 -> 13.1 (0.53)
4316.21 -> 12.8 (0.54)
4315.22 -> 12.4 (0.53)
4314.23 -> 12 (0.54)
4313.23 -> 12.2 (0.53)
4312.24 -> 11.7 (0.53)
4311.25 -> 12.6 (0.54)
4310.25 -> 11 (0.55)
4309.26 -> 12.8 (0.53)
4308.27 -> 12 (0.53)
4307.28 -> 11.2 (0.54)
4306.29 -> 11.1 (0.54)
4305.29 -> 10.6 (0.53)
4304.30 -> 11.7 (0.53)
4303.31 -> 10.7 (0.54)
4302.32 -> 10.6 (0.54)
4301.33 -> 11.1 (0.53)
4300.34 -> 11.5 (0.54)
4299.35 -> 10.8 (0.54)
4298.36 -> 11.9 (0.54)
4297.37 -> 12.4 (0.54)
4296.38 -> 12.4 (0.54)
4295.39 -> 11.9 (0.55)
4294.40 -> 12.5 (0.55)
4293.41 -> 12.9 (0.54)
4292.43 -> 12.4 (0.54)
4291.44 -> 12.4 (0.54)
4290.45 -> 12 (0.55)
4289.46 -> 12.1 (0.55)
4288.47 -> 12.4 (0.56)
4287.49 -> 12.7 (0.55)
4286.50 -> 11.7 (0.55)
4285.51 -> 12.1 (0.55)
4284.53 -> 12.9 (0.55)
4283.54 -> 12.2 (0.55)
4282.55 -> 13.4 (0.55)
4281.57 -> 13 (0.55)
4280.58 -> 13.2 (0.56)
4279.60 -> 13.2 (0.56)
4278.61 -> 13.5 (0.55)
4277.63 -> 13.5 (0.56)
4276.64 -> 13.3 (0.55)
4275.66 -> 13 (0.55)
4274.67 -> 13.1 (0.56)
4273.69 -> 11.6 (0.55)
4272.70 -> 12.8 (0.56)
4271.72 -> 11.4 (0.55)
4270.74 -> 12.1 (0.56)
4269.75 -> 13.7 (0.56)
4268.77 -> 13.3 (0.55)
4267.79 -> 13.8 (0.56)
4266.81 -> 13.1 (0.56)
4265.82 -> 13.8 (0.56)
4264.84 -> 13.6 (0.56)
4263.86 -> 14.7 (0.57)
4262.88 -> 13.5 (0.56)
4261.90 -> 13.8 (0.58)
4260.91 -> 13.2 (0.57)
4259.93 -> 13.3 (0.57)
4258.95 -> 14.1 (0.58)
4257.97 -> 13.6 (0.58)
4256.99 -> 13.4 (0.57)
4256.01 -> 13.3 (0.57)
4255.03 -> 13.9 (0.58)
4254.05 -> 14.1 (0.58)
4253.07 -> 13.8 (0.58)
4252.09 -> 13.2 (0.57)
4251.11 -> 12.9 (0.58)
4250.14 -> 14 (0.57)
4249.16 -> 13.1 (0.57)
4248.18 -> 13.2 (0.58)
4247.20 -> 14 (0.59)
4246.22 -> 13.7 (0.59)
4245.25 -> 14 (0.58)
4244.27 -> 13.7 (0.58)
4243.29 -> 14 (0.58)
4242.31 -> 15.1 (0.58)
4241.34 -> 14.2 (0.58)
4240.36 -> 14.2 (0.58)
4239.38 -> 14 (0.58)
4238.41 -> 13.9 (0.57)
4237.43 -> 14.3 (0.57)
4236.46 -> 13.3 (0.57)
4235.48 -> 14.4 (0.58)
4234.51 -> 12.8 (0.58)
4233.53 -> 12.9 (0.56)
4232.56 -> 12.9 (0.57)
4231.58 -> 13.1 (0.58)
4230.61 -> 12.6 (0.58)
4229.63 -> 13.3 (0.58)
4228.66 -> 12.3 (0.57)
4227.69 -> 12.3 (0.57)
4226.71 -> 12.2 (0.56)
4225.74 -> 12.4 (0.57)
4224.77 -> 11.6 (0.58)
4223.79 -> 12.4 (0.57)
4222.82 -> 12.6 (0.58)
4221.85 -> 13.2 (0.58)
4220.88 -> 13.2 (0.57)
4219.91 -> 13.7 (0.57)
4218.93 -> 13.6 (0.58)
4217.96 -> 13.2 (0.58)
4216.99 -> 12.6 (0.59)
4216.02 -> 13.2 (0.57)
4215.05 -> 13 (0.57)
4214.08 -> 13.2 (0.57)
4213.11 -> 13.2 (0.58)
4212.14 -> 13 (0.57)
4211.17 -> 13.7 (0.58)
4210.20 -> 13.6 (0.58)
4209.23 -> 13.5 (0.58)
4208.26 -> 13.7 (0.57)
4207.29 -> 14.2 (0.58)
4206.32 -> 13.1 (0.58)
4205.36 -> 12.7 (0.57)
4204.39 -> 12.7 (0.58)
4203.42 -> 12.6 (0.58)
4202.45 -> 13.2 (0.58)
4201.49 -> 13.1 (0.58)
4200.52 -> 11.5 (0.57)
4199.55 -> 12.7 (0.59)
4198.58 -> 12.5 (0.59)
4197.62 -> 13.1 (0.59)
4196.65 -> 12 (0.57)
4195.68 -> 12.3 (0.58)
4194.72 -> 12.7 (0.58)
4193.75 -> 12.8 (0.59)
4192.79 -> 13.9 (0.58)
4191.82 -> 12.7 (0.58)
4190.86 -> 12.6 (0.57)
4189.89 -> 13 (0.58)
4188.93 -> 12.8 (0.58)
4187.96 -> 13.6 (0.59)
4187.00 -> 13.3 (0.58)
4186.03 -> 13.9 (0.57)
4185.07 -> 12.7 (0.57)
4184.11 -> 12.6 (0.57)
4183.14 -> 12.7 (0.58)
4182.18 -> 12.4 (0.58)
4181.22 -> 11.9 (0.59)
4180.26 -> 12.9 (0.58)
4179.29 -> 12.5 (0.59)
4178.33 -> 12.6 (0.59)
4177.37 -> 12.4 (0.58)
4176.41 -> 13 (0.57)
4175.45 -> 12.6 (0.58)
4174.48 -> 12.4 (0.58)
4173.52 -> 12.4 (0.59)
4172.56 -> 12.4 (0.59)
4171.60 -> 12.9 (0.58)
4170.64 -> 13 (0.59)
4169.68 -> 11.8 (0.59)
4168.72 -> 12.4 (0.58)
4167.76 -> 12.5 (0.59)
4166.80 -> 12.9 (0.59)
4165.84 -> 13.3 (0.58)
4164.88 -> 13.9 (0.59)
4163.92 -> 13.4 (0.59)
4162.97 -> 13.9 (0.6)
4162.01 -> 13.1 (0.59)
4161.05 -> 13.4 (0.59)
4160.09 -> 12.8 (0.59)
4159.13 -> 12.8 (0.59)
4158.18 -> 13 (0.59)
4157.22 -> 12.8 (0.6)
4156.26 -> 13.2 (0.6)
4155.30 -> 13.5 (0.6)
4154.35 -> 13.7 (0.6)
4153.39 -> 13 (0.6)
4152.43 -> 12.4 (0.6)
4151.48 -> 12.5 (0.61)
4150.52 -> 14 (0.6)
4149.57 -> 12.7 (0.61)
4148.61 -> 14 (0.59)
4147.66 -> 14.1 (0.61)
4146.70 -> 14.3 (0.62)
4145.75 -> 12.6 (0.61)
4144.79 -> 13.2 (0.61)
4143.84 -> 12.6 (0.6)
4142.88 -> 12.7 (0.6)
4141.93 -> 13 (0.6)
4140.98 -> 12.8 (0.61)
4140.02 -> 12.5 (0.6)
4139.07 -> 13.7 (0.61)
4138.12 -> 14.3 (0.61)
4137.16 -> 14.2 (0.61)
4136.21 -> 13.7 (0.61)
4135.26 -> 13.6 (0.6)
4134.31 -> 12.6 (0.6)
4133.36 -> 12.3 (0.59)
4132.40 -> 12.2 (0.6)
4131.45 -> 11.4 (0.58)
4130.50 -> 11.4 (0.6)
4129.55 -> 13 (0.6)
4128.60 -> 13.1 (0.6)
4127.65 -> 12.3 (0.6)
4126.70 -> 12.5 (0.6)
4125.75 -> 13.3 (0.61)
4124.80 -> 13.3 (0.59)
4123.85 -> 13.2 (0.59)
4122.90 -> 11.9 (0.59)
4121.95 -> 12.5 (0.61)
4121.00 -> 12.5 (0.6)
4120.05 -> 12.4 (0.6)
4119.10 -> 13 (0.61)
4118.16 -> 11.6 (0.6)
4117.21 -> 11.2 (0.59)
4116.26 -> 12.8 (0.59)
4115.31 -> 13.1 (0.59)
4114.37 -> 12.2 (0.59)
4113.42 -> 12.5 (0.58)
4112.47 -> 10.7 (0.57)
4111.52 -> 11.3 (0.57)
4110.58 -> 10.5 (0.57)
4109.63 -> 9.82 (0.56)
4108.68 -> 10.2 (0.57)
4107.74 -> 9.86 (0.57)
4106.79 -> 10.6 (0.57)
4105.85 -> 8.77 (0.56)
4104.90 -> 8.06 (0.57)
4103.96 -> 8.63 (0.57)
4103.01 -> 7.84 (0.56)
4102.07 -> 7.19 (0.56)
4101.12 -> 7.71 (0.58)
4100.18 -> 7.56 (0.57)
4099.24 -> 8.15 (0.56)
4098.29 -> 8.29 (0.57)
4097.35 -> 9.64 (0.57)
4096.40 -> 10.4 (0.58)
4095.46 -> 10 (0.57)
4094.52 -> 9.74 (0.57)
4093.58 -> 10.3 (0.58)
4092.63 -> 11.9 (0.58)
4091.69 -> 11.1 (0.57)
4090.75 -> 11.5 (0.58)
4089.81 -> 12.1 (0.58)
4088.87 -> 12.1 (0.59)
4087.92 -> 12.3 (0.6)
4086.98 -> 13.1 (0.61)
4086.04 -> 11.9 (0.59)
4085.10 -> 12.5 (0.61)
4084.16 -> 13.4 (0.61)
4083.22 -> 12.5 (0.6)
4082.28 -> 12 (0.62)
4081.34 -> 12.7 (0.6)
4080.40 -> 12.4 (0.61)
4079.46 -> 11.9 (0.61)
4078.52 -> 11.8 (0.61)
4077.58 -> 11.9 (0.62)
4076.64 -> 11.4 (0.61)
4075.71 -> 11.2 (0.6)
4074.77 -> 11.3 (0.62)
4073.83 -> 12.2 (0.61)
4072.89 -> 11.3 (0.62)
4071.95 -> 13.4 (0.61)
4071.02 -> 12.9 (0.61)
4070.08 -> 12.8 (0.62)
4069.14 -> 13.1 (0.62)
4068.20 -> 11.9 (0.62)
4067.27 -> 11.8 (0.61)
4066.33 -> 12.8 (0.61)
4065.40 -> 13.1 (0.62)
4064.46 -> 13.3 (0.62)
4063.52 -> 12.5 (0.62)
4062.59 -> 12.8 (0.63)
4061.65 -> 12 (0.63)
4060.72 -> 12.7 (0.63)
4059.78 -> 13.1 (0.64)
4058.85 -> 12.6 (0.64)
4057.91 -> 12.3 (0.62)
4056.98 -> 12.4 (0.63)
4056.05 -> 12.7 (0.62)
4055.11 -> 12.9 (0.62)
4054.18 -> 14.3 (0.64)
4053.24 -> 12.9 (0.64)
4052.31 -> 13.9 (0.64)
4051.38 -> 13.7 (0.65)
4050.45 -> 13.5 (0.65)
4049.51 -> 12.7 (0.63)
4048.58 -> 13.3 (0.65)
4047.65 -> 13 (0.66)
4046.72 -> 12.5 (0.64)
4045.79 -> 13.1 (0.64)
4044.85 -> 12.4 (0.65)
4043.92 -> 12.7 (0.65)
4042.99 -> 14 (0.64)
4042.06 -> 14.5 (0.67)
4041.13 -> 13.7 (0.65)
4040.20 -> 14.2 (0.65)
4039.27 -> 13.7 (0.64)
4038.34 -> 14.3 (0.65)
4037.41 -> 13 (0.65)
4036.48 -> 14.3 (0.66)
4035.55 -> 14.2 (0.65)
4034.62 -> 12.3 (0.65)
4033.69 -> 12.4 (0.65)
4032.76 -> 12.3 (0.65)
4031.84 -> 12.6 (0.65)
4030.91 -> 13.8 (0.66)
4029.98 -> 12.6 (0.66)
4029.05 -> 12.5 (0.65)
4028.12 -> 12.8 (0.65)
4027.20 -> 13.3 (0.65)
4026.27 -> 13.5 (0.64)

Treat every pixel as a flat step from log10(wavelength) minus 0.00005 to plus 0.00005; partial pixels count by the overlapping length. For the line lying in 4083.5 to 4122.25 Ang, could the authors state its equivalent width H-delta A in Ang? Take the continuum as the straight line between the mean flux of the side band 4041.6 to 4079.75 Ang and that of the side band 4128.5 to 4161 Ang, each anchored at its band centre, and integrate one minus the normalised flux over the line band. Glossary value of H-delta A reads 6.4 Ang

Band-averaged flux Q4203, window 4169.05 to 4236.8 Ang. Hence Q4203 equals 12.9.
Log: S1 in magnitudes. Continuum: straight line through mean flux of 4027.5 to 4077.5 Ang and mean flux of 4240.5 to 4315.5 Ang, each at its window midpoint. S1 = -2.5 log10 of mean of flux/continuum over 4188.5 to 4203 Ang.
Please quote 0.01 mag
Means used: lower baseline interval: 12.9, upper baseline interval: 12.8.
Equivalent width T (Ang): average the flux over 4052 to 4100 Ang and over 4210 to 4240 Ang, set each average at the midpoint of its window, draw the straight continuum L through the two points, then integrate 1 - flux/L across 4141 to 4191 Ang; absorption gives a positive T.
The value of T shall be -1.2 Ang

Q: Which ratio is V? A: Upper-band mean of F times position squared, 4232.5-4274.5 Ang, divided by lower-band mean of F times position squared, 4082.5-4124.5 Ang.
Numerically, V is 1.33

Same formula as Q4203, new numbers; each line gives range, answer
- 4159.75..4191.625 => 12.8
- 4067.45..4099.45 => 11.6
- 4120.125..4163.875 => 13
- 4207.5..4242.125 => 13.2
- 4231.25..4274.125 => 13.5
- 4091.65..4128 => 10.7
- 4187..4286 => 13.2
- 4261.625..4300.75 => 12.7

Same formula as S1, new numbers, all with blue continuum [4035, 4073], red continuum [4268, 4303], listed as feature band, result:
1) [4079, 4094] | 0.08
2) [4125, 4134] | 0.04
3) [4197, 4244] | -0.05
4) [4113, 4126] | 0.03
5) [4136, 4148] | -0.04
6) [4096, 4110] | 0.42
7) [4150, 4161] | -0.02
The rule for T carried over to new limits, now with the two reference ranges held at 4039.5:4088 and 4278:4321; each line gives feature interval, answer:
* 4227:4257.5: -2.9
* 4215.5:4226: -0.4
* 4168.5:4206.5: -0.7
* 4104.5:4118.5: 1.9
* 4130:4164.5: -1.5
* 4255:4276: -1.6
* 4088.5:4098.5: 1.6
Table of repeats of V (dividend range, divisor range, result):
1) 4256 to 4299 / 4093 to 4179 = 1.14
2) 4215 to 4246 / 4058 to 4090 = 1.16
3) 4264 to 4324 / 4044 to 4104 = 1.17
